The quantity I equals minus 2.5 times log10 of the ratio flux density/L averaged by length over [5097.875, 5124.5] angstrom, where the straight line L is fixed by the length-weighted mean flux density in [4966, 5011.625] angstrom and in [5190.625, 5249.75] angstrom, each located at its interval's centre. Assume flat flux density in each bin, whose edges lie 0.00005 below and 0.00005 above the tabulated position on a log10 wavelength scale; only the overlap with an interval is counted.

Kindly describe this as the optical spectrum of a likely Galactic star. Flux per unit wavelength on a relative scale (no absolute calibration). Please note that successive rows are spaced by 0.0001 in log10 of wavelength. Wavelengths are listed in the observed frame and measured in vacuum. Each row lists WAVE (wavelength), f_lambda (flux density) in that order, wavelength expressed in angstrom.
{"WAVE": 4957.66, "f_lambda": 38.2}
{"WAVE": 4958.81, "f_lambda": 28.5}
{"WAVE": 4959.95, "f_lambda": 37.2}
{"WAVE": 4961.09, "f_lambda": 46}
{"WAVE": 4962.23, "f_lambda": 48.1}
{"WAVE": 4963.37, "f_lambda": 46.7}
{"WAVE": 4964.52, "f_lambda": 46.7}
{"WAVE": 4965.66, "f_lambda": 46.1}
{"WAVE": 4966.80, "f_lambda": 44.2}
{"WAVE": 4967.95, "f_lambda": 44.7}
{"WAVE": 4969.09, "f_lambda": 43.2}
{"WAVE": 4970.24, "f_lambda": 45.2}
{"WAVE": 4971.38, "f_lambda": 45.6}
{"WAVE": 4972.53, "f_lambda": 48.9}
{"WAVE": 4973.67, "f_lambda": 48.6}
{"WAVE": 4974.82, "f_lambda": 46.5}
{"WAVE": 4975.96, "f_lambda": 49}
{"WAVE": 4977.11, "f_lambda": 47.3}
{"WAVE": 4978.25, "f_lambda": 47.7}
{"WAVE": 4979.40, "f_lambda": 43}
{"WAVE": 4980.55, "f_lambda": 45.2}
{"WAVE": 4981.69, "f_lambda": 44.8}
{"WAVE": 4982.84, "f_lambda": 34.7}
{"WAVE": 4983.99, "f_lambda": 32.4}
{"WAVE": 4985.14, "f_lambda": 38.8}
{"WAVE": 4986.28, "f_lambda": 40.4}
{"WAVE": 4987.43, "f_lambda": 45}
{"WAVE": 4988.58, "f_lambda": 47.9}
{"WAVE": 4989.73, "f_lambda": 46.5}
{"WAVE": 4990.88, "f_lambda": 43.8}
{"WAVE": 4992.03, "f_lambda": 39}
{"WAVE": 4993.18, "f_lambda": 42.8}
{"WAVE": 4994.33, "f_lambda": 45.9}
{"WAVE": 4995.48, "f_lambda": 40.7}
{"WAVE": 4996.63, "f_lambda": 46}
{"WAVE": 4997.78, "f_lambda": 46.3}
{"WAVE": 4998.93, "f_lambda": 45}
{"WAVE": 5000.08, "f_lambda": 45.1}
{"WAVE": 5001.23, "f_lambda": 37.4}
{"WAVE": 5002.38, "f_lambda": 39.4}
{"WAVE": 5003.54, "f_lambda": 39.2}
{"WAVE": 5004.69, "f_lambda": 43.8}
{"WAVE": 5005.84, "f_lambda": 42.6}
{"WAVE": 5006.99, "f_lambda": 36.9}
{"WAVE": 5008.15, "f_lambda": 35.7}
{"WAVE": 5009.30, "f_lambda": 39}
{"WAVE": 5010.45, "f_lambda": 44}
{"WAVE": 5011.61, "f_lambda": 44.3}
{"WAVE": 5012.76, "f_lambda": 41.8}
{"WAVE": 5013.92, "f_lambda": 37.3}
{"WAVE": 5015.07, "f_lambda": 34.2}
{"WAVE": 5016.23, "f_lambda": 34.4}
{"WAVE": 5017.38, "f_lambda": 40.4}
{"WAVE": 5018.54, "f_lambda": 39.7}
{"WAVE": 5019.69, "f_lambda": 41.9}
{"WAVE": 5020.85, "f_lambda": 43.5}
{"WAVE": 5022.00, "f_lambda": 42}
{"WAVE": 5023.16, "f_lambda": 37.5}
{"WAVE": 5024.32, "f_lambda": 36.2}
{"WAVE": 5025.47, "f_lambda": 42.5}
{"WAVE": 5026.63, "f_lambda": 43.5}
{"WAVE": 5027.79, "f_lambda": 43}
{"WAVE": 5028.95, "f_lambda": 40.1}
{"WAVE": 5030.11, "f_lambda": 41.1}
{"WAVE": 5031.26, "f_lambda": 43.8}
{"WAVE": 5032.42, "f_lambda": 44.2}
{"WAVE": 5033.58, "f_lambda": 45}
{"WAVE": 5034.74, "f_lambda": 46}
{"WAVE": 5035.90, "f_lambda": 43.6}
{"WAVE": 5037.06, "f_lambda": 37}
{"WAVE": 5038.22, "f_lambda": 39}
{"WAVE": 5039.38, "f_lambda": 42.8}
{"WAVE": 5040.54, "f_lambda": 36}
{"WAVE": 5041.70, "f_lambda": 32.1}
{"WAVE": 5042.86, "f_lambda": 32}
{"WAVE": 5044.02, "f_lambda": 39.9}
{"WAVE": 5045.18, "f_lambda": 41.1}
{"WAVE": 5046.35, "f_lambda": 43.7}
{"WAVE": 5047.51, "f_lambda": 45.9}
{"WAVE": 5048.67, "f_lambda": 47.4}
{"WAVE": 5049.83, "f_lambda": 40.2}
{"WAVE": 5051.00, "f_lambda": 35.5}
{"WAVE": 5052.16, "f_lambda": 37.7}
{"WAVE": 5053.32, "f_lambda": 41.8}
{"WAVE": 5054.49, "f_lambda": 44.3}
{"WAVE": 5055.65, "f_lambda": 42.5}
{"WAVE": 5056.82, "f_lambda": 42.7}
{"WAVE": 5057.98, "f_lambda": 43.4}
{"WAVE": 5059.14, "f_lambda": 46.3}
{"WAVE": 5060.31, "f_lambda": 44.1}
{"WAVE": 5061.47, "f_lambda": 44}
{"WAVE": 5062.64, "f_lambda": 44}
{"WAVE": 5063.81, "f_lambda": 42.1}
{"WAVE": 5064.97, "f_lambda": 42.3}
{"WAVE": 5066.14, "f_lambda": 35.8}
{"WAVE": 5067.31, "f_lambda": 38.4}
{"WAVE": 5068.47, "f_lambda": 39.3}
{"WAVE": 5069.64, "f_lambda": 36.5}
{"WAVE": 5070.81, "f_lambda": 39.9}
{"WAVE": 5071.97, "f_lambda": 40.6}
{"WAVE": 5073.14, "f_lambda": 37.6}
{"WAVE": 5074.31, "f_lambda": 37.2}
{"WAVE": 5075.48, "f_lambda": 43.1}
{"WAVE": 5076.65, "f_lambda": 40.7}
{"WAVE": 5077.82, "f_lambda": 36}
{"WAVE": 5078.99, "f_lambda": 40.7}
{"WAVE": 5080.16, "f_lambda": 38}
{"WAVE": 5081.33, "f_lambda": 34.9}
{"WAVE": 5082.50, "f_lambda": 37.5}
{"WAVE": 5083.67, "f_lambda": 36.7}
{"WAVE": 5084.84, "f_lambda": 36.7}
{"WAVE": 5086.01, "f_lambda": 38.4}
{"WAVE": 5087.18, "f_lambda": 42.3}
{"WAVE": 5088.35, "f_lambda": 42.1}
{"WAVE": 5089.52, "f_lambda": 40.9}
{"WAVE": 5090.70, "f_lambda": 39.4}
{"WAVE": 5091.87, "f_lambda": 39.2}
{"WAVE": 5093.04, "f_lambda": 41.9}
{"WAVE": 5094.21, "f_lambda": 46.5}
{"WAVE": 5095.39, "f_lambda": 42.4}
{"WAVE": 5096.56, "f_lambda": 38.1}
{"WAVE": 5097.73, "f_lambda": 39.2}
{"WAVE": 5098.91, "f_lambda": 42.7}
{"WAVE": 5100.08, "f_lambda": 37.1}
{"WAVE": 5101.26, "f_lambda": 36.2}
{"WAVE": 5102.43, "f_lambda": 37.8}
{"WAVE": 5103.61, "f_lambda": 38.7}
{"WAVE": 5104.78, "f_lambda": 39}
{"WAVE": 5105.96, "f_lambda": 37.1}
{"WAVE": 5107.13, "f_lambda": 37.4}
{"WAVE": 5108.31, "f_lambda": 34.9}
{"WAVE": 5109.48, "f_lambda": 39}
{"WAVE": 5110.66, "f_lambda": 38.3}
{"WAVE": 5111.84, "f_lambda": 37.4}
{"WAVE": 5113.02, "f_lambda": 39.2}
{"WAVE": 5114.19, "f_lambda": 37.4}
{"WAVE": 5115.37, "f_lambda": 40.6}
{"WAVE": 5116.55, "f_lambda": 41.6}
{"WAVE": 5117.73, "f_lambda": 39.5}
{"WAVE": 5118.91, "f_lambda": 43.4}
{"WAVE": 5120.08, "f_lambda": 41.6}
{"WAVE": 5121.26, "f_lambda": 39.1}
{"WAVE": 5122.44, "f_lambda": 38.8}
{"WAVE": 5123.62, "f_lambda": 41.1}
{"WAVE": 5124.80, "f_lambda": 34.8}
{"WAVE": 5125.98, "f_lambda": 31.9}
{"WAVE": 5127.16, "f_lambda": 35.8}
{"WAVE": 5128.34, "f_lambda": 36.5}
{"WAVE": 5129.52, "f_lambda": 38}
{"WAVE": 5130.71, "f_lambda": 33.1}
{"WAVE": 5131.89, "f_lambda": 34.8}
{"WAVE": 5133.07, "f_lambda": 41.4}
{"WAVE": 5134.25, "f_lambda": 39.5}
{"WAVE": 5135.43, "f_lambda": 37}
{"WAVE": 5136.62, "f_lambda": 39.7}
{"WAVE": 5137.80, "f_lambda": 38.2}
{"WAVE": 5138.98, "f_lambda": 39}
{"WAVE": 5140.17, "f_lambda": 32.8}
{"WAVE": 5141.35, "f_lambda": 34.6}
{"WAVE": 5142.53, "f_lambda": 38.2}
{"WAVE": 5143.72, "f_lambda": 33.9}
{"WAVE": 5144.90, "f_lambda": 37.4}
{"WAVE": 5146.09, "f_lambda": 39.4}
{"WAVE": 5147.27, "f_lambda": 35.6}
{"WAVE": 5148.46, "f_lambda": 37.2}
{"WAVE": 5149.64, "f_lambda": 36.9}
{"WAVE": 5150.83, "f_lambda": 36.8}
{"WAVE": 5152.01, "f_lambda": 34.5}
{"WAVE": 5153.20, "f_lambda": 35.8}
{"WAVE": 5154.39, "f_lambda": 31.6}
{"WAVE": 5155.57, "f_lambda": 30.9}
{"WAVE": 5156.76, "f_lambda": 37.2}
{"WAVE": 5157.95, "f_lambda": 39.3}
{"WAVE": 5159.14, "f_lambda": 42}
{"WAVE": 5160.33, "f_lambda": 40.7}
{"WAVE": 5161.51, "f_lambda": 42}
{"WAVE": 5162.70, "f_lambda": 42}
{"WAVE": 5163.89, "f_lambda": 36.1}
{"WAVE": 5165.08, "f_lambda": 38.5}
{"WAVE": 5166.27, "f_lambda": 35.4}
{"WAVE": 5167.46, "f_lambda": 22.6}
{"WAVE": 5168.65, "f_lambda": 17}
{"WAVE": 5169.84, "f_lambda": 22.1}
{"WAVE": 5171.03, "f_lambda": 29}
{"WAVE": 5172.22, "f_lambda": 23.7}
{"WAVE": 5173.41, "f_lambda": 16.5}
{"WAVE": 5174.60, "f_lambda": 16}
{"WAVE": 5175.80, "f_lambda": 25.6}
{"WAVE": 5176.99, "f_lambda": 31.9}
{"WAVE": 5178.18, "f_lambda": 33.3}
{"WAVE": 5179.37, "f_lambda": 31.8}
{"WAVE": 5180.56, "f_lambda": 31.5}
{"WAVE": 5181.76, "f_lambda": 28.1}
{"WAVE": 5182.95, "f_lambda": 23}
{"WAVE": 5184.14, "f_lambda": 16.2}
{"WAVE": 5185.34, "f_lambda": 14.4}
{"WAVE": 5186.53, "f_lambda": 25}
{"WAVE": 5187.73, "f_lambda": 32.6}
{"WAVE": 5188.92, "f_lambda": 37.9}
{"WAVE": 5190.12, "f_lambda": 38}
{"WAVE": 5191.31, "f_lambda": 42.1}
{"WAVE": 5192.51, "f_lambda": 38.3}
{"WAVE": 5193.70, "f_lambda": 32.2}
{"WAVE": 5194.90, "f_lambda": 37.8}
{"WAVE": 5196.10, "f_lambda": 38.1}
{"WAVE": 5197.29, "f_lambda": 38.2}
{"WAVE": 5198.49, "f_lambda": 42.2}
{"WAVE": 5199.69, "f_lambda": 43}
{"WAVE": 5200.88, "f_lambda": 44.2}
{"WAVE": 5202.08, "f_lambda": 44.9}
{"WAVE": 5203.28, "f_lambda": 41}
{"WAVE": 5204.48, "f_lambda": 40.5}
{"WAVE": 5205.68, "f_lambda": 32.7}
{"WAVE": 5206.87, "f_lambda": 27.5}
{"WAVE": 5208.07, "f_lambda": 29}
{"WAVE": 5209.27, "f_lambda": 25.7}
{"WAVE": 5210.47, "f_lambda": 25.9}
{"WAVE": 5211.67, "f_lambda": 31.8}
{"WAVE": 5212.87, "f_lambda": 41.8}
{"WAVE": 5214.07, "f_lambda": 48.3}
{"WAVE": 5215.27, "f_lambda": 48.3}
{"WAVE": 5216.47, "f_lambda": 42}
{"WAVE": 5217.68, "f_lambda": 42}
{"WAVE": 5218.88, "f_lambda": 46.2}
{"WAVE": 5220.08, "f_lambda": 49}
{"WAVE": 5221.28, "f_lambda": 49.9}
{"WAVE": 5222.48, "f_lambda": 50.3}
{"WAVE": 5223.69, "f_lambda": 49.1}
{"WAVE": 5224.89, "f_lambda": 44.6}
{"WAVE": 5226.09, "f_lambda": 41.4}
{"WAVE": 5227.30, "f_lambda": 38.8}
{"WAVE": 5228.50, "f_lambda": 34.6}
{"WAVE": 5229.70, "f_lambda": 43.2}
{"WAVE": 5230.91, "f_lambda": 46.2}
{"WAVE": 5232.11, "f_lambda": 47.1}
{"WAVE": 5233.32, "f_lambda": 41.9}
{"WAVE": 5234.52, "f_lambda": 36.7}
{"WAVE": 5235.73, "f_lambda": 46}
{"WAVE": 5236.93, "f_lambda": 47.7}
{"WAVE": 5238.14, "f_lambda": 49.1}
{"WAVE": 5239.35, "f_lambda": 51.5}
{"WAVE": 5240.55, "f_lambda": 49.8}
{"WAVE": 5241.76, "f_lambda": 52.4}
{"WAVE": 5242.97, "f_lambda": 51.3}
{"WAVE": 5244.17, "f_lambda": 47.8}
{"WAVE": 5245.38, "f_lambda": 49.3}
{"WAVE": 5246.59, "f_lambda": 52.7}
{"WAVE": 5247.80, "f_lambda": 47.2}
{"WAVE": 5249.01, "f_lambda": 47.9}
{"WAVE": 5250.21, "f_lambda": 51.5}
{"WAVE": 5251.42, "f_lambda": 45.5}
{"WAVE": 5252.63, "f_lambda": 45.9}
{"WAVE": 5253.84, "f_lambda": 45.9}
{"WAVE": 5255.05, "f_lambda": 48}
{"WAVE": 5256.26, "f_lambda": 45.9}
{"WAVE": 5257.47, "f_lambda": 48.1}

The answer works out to 0.10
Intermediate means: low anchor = 43.2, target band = 39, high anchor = 42.7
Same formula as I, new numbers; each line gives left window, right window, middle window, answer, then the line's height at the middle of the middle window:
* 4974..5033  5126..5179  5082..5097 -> -0.081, 37.3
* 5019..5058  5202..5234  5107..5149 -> 0.089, 41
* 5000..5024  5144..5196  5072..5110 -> -0.090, 36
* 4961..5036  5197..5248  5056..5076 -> 0.047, 42.8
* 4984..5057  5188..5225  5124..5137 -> 0.109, 40.5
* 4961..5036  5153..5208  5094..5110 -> -0.050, 37.1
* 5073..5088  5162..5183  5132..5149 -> -0.175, 31.8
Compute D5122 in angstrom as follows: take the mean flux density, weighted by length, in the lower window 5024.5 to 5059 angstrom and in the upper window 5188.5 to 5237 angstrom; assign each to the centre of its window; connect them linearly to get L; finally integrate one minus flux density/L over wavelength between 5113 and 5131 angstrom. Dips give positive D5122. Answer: 1.2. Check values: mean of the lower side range 41.3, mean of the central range 38.3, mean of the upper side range 40.6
